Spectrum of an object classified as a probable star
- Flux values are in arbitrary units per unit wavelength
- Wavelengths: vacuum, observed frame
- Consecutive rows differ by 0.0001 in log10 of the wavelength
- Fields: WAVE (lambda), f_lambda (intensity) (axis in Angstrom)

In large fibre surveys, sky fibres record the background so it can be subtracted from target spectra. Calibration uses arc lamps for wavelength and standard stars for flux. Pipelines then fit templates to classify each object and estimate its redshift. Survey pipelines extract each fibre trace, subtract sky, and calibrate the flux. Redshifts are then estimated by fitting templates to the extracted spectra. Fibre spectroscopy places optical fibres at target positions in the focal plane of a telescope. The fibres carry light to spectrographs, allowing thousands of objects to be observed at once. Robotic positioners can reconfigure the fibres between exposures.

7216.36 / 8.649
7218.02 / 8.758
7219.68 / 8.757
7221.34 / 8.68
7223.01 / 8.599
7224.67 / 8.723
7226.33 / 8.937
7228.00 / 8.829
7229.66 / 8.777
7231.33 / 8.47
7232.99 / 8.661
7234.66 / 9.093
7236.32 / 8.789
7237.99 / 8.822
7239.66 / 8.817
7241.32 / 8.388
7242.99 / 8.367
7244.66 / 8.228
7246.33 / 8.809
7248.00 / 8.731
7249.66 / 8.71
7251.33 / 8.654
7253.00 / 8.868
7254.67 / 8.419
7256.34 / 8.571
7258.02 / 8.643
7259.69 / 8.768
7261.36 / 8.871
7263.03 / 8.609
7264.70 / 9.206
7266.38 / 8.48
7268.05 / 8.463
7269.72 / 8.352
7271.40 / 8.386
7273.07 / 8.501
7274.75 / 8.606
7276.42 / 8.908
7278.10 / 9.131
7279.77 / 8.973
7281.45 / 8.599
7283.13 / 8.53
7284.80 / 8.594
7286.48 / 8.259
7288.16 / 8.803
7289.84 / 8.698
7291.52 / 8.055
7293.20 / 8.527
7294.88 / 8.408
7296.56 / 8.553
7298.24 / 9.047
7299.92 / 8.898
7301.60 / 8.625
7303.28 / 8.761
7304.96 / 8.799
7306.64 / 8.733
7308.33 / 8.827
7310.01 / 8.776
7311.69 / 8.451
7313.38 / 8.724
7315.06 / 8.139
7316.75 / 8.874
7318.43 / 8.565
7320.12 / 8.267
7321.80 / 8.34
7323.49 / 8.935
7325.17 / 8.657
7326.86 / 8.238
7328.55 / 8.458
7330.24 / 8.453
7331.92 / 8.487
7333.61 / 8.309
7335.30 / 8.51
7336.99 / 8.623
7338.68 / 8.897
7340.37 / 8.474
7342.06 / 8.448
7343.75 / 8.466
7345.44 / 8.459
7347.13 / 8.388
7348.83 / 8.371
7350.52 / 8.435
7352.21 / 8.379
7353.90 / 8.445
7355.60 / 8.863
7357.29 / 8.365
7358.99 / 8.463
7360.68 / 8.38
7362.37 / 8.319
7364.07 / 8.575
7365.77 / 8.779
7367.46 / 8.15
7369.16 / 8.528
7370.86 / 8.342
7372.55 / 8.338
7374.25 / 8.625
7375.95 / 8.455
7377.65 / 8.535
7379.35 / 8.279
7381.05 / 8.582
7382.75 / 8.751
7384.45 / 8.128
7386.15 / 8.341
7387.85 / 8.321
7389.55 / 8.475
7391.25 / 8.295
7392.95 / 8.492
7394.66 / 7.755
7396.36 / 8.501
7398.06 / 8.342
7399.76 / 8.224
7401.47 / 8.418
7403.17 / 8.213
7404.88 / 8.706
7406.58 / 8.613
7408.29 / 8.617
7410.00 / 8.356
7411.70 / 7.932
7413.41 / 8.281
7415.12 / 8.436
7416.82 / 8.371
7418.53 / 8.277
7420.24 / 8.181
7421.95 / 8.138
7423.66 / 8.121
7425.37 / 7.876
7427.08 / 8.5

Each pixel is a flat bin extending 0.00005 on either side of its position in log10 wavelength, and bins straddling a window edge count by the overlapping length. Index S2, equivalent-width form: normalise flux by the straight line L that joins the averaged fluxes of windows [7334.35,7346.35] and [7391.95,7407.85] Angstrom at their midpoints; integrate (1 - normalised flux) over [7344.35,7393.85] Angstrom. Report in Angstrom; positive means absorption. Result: 0.12 Angstrom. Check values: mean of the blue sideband 8.55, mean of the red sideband 8.37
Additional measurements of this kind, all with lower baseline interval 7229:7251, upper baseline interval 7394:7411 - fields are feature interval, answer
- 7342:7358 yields 0.0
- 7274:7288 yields -0.2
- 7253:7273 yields 0.0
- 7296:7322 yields -0.3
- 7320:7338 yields 0.0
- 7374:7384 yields -0.1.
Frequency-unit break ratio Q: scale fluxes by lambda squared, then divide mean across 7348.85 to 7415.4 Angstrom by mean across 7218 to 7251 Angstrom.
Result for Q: 1.01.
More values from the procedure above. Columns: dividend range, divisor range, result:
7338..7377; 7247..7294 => 1.00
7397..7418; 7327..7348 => 1.01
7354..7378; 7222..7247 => 1.01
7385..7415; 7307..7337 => 1.00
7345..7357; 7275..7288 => 0.99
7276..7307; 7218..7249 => 1.01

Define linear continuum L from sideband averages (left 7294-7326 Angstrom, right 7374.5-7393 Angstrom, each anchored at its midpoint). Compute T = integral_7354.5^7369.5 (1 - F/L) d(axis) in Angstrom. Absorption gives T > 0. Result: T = 0.0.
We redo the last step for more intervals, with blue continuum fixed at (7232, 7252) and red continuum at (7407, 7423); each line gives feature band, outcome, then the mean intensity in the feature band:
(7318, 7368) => -0.2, 8.49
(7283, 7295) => 0.1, 8.49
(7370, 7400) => -0.1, 8.38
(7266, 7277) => 0.1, 8.53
